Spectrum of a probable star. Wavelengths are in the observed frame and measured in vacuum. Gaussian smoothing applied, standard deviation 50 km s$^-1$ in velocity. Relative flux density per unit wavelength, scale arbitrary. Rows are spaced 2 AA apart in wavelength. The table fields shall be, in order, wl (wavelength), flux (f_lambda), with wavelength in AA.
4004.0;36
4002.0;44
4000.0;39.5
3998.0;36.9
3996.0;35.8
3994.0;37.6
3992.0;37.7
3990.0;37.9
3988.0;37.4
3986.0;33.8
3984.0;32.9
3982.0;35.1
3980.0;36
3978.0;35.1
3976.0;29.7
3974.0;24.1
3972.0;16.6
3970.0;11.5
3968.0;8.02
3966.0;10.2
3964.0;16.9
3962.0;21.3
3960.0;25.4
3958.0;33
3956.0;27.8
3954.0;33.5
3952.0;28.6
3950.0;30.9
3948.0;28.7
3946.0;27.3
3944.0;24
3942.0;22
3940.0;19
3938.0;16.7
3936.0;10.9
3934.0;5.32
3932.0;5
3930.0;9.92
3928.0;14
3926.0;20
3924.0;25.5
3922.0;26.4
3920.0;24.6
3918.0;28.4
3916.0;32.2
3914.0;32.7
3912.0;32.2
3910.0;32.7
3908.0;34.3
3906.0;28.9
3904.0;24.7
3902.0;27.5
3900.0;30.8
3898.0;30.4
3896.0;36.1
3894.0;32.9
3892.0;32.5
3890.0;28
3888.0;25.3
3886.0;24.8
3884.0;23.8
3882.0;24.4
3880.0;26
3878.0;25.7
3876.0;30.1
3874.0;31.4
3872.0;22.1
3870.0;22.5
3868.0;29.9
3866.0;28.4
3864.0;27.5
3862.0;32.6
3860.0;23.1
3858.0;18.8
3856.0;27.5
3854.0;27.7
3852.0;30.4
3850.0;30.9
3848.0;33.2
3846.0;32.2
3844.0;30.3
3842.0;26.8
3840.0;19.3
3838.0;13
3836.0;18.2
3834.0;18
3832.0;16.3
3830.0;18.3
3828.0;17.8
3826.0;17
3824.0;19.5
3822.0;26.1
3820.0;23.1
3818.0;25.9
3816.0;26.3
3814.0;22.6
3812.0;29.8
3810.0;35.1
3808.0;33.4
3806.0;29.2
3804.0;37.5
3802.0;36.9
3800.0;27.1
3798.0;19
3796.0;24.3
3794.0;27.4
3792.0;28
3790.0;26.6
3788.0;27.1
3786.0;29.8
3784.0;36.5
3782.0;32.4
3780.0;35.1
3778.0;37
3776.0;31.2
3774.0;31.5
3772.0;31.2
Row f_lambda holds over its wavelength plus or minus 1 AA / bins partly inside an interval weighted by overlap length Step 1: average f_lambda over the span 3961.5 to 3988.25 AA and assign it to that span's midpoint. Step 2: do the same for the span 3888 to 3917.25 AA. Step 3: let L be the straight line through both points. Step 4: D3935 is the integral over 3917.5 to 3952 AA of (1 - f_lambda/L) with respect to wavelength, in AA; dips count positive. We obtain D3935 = 9.8 AA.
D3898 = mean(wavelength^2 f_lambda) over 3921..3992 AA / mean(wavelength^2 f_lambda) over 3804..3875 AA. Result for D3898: 1.0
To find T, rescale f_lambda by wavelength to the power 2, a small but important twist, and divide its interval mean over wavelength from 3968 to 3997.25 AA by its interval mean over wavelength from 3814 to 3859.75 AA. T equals 1.41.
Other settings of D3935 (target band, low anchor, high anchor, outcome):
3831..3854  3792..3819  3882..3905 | 3.32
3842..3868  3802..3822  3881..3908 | 0.46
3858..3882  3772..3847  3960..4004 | 0.81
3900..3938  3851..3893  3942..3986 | 4.56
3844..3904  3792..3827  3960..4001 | -1.00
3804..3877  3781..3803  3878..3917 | 8.63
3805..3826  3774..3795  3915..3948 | 1.58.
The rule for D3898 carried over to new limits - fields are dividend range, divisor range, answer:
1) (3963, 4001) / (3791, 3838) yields 1.28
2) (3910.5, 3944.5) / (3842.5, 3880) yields 0.76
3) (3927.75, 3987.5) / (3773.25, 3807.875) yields 0.81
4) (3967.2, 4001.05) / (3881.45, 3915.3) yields 1.10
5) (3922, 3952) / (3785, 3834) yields 0.79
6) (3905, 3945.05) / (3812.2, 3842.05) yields 1.13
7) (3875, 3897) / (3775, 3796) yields 0.96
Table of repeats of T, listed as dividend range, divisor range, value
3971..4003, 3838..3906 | 1.32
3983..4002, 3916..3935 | 2.08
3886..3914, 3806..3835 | 1.34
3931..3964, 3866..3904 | 0.82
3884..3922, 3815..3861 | 1.31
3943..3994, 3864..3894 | 1.07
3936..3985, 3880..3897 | 0.90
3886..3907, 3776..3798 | 1.04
